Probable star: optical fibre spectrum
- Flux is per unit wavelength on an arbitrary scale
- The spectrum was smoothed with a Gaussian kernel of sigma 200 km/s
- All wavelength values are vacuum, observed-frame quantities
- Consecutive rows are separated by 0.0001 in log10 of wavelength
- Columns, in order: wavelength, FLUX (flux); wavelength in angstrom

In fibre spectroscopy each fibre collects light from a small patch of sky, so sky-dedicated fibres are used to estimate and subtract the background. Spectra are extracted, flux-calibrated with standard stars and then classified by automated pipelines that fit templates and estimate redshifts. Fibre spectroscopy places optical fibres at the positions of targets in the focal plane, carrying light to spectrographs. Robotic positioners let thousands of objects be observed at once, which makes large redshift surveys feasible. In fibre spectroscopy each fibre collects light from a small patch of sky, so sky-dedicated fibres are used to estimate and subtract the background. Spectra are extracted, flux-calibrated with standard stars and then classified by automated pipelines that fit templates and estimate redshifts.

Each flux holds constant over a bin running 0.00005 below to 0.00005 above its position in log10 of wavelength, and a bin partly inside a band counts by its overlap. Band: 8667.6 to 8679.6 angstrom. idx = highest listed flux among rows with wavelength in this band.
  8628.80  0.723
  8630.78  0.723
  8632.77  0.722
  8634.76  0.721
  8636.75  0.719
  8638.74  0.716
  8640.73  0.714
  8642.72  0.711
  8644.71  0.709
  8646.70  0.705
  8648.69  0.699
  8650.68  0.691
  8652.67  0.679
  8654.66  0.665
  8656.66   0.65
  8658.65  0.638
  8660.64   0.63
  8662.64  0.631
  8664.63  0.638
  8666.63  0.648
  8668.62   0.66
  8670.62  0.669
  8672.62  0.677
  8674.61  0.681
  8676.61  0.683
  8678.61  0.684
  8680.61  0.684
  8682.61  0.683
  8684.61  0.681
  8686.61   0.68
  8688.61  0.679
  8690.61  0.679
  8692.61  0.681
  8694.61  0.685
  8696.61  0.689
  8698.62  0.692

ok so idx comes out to 0.684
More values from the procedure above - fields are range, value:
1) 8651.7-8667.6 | 0.679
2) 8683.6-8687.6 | 0.681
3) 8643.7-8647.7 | 0.709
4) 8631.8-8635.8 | 0.722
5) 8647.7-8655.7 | 0.699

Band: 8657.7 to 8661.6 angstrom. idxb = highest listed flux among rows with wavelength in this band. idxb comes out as 0.638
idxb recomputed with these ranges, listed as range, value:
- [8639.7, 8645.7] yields 0.714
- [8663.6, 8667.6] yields 0.648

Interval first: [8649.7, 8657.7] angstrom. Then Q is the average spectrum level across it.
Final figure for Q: 0.671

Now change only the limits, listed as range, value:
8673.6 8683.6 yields 0.683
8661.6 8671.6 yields 0.649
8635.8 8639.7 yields 0.717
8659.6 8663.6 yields 0.63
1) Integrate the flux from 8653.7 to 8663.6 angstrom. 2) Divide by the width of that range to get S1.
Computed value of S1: 0.642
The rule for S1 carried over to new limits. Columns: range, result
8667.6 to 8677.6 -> 0.674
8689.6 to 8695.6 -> 0.682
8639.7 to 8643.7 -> 0.712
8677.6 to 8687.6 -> 0.682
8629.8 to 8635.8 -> 0.721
